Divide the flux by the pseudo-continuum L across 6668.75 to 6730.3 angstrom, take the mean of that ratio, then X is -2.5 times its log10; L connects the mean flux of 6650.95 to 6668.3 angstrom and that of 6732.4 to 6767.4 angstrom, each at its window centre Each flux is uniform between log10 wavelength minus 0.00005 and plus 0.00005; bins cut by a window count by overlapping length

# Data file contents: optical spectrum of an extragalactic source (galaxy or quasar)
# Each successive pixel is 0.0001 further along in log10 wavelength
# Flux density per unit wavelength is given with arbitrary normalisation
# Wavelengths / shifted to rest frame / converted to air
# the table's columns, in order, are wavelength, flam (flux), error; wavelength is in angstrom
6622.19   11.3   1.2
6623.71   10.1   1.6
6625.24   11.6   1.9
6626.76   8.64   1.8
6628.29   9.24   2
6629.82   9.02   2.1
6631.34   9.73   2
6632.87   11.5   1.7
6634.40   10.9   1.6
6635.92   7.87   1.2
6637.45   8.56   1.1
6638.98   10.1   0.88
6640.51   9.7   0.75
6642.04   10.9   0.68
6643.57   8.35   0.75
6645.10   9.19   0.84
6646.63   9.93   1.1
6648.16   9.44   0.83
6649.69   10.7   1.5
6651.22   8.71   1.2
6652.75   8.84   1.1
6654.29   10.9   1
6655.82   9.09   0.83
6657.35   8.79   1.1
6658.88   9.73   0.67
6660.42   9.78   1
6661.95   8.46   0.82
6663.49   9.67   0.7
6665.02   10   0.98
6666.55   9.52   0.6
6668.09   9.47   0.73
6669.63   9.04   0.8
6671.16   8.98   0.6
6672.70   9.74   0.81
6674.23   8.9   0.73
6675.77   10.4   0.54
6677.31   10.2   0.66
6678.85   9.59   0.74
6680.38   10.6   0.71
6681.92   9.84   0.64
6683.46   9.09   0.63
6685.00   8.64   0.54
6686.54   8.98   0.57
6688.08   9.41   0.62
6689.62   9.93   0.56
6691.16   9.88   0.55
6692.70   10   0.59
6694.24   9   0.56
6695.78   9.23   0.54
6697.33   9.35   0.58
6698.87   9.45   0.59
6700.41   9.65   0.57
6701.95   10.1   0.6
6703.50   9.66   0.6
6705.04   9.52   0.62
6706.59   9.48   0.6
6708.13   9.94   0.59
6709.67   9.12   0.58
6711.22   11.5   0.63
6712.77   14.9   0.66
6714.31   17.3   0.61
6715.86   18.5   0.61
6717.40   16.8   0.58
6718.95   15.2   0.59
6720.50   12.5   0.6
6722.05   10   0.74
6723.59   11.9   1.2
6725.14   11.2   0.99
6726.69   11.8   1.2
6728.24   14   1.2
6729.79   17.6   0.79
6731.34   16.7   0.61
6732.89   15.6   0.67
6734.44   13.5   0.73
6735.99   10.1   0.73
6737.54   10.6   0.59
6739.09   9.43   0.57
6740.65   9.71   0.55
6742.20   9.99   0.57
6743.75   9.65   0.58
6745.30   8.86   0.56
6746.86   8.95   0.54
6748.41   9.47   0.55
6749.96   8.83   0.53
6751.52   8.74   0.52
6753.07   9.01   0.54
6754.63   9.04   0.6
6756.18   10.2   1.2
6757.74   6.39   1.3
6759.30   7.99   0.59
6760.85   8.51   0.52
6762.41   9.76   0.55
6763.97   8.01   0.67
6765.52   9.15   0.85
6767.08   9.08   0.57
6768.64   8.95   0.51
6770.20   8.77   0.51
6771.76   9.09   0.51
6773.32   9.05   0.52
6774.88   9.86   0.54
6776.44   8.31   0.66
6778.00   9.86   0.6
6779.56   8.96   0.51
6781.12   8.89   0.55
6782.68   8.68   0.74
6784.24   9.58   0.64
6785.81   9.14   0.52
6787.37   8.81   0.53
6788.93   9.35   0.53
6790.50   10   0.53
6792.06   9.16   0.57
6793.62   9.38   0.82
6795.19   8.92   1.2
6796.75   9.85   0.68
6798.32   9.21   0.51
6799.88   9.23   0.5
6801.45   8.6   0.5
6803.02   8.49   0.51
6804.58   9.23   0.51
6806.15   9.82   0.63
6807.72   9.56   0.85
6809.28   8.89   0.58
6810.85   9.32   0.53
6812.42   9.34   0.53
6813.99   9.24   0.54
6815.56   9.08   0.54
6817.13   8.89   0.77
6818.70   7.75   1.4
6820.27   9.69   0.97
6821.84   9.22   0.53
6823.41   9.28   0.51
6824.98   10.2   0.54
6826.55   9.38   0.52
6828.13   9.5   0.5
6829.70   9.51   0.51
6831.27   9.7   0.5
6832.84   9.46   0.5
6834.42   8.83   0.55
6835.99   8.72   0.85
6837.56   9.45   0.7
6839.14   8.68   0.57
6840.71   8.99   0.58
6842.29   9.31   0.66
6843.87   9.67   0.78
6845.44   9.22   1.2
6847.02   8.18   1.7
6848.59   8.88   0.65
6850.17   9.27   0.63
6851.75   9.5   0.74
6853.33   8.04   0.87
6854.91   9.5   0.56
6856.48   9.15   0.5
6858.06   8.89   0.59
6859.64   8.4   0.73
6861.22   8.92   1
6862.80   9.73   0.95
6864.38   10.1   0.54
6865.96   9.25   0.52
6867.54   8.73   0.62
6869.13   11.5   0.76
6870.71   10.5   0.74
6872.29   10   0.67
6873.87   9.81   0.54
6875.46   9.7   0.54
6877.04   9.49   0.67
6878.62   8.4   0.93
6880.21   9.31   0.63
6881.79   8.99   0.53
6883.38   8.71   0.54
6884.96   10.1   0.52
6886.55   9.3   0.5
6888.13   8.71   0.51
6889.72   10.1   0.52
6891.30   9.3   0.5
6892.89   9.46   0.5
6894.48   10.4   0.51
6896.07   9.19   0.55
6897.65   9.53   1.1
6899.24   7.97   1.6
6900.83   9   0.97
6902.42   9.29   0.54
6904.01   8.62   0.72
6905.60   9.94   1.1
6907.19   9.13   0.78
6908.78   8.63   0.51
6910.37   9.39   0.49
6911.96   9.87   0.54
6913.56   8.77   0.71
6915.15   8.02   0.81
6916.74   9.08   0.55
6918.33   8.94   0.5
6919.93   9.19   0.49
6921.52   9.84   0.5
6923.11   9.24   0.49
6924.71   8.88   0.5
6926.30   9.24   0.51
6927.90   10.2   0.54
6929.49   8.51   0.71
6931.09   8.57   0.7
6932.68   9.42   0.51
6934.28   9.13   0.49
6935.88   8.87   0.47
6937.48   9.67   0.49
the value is -0.160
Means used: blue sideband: 9.43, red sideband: 9.55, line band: 11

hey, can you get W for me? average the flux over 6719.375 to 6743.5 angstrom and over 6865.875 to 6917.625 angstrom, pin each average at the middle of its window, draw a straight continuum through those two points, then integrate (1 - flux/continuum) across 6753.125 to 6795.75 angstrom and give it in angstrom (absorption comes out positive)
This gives 9.25 angstrom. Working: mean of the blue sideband 12.3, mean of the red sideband 9.34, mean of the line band 9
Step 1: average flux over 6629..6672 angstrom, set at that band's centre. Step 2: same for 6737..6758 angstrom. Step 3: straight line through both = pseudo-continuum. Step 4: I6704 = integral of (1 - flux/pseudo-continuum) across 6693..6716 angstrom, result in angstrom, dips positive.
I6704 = -3.71 angstrom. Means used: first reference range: 9.53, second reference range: 9.26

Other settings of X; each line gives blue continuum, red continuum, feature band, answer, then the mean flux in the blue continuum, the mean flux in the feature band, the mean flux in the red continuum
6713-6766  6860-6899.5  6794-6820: 0.15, 11.4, 9.1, 9.5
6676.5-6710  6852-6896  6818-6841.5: 0.03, 9.58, 9.23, 9.42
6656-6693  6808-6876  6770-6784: 0.03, 9.51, 9.09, 9.29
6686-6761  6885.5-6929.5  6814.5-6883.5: 0.06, 11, 9.27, 9.22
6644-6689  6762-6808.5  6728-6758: -0.17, 9.5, 10.8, 9.15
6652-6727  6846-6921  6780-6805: 0.08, 10.5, 9.15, 9.25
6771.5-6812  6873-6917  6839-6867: 0.01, 9.2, 9.1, 9.22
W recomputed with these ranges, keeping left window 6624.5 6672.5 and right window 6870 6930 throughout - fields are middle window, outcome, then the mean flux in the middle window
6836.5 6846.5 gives 0.18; 9.18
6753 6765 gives 1.07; 8.6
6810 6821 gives 0.40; 9.04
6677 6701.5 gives -0.08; 9.55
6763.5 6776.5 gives 0.63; 8.98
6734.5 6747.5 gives -0.58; 9.88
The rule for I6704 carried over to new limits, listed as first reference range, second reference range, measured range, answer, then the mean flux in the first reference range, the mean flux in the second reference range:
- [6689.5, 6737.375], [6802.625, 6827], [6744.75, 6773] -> 5.13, 12.1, 9.22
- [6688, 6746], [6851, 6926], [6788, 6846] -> 5.75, 11.6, 9.29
